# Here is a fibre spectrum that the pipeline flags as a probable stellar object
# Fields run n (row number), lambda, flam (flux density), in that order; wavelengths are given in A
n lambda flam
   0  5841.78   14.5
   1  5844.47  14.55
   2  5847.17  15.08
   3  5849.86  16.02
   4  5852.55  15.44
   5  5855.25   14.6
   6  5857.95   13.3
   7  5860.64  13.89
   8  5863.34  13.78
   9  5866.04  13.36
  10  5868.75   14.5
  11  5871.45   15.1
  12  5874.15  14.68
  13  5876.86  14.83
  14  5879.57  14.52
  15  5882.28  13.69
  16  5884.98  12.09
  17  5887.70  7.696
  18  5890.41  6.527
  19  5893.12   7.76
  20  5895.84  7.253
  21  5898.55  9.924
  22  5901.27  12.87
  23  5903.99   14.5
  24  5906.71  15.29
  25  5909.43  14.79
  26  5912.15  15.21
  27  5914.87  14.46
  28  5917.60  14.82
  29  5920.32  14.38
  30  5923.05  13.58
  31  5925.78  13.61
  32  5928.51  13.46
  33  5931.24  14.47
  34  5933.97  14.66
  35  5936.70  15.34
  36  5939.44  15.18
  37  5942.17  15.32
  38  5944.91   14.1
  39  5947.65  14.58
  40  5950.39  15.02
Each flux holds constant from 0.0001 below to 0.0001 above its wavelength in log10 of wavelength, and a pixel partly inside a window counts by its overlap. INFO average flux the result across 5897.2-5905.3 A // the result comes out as 12.4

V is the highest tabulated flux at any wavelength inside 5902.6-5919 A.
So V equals 15.29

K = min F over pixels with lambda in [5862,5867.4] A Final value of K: 13.36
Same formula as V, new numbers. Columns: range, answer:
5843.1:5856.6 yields 16.02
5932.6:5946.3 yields 15.34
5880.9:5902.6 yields 13.69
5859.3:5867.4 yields 13.89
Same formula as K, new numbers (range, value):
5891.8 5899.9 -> 7.253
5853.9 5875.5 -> 13.3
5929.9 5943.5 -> 14.47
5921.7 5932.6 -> 13.46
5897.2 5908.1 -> 9.924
